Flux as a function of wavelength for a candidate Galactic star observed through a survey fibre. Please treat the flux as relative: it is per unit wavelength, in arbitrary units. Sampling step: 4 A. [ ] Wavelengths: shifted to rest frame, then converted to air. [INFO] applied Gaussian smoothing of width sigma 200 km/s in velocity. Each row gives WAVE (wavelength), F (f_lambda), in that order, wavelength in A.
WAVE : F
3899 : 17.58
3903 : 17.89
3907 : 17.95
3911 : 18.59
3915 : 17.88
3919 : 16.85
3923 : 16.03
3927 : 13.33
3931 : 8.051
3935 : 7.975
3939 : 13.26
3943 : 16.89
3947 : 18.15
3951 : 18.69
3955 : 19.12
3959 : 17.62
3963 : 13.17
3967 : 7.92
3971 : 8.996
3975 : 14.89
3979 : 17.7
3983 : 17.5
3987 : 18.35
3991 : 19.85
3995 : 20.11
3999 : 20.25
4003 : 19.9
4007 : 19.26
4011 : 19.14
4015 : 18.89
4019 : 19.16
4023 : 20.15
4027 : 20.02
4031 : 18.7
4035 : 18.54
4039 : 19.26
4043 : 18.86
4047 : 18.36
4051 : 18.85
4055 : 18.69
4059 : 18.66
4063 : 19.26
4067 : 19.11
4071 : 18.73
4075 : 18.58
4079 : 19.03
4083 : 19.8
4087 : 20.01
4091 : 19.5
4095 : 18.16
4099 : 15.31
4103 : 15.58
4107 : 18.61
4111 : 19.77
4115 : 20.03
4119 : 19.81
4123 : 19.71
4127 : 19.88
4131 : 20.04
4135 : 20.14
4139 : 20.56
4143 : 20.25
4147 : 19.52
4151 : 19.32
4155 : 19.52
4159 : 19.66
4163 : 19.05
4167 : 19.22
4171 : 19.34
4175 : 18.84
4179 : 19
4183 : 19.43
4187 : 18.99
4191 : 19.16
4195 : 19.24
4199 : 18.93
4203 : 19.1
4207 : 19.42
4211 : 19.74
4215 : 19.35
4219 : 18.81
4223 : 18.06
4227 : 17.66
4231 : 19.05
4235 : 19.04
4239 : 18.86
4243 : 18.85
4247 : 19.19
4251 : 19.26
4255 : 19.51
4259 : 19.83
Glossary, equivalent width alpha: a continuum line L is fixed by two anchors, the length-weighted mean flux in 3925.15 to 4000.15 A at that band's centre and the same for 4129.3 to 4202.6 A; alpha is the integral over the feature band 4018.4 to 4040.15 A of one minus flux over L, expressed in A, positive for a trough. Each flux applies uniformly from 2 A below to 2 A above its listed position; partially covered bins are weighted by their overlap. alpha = -3.47 A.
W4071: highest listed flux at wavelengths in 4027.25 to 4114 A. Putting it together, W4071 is 20.01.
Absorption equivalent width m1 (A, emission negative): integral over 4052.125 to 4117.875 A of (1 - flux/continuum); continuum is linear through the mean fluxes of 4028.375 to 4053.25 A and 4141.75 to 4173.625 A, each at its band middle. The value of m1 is 1.2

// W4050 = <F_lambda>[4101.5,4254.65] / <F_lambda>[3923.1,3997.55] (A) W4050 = 1.27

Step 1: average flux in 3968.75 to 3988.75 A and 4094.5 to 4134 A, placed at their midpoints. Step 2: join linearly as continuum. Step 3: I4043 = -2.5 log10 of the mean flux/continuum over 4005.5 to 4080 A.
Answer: -0.126 mag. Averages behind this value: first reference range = 15.4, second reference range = 18.7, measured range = 19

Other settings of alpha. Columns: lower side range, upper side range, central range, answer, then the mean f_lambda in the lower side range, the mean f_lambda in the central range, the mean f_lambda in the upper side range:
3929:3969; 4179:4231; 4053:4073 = -3.2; 14.1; 18.9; 19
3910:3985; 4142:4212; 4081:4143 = -3.9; 14.8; 19.2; 19.3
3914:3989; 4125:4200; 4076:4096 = -1.7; 14.8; 19.3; 19.5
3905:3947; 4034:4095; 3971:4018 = -3.8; 14.8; 18.3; 19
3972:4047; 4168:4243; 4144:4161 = -0.5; 18.8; 19.5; 19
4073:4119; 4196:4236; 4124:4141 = -1.3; 18.6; 20.1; 18.9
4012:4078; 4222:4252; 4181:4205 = -0.4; 19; 19.1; 18.8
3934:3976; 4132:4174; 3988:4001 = -3.8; 14.4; 19.9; 19.6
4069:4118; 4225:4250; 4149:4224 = -1.8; 18.6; 19.2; 18.8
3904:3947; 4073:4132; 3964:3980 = 3.9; 14.9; 12.1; 18.9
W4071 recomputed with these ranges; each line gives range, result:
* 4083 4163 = 20.56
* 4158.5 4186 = 19.66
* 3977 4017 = 20.25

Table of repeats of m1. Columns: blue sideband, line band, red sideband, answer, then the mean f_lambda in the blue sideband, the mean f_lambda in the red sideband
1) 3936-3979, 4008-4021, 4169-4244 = -2.7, 14.8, 19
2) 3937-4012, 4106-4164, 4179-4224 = -4.1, 16.9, 19.1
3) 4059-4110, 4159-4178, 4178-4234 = -0.3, 18.5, 19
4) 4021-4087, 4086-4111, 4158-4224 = 1.5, 19.1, 19.1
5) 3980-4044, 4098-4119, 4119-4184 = 1.4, 19.2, 19.6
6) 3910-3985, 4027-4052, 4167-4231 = -3.8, 14.8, 19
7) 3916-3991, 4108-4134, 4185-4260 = -3.5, 14.9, 19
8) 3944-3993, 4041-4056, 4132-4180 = -1.0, 16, 19.6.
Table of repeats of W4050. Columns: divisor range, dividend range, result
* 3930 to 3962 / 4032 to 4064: 1.24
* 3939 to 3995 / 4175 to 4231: 1.18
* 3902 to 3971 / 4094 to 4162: 1.28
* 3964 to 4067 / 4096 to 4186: 1.06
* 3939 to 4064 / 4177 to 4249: 1.07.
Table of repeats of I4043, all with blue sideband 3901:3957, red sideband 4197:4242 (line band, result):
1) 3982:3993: -0.141 mag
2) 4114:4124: -0.117 mag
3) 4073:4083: -0.097 mag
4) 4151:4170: -0.063 mag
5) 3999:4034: -0.164 mag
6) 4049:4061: -0.097 mag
